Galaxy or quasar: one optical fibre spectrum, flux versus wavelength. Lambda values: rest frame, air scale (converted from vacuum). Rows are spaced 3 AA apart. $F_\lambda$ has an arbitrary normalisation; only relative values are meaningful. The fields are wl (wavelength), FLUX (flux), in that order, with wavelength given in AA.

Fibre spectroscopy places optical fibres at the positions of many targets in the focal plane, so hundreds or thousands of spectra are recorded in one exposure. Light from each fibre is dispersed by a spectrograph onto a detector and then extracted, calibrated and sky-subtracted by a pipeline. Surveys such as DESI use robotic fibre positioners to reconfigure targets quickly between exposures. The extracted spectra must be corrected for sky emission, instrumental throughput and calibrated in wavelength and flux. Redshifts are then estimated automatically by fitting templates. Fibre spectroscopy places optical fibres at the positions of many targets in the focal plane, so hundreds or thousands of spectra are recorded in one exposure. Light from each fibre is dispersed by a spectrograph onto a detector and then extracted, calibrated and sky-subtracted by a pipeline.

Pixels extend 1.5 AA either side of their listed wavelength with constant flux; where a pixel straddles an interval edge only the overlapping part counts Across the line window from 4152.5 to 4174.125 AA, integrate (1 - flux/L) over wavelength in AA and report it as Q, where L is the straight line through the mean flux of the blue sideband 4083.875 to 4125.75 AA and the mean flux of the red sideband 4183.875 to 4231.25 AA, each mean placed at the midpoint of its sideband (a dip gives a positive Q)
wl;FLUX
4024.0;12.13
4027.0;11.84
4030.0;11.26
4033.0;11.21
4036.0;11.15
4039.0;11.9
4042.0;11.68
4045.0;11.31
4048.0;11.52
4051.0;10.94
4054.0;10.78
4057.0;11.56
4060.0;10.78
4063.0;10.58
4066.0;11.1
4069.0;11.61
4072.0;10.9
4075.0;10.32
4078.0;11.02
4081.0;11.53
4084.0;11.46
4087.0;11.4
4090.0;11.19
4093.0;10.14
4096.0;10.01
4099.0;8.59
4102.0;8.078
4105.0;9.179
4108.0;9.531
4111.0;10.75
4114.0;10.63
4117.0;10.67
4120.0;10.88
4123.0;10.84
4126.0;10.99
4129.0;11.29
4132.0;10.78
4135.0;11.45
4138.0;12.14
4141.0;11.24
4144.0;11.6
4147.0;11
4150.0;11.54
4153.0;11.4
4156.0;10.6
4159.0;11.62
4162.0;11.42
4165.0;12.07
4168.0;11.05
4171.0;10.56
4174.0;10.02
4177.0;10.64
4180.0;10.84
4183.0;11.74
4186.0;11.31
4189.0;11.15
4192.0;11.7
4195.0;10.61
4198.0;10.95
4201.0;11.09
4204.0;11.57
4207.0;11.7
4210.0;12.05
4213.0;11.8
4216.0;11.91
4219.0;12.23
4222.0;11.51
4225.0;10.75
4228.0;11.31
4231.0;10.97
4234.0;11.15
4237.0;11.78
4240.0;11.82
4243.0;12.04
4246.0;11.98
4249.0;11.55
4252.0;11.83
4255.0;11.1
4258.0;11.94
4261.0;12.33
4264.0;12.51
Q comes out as -0.5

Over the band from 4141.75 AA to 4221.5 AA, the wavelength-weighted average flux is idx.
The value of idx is 11.3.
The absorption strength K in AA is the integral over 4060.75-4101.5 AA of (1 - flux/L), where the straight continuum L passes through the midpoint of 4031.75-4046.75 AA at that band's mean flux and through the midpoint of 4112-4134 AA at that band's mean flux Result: 1.7 AA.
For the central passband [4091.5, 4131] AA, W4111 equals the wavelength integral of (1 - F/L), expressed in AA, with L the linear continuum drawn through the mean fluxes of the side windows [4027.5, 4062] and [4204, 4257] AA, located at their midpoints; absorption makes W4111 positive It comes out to 4.42 AA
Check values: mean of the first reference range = 11.3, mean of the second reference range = 11.6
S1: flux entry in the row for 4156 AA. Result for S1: 10.6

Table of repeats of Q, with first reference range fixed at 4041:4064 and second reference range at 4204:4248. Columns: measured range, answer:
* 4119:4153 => 0.4 AA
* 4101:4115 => 2.0 AA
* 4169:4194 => 1.1 AA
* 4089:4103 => 2.1 AA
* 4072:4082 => 0.3 AA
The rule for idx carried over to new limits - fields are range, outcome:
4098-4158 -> 10.7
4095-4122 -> 9.83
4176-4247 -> 11.4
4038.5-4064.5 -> 11.2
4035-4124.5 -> 10.7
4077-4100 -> 10.7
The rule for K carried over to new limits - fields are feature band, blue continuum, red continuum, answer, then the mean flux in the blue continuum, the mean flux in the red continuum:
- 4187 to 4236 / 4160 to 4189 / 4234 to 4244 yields 0.3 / 11.1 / 11.8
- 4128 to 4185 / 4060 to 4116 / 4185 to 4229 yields -1.0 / 10.5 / 11.4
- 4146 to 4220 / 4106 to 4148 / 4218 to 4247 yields -0.2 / 11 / 11.5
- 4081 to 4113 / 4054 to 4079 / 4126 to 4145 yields 3.0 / 11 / 11.4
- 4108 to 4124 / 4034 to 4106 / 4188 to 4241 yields 0.5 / 10.8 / 11.4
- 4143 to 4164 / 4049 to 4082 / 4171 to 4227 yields -0.2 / 11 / 11.3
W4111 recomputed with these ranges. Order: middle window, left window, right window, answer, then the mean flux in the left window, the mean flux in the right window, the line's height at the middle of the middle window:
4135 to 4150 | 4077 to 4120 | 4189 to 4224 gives -1.0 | 10.3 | 11.5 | 10.8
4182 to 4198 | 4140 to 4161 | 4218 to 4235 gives 0.1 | 11.3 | 11.3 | 11.3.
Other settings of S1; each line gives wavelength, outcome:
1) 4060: 10.78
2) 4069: 11.61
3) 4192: 11.7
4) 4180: 10.84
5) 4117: 10.67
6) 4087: 11.4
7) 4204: 11.57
